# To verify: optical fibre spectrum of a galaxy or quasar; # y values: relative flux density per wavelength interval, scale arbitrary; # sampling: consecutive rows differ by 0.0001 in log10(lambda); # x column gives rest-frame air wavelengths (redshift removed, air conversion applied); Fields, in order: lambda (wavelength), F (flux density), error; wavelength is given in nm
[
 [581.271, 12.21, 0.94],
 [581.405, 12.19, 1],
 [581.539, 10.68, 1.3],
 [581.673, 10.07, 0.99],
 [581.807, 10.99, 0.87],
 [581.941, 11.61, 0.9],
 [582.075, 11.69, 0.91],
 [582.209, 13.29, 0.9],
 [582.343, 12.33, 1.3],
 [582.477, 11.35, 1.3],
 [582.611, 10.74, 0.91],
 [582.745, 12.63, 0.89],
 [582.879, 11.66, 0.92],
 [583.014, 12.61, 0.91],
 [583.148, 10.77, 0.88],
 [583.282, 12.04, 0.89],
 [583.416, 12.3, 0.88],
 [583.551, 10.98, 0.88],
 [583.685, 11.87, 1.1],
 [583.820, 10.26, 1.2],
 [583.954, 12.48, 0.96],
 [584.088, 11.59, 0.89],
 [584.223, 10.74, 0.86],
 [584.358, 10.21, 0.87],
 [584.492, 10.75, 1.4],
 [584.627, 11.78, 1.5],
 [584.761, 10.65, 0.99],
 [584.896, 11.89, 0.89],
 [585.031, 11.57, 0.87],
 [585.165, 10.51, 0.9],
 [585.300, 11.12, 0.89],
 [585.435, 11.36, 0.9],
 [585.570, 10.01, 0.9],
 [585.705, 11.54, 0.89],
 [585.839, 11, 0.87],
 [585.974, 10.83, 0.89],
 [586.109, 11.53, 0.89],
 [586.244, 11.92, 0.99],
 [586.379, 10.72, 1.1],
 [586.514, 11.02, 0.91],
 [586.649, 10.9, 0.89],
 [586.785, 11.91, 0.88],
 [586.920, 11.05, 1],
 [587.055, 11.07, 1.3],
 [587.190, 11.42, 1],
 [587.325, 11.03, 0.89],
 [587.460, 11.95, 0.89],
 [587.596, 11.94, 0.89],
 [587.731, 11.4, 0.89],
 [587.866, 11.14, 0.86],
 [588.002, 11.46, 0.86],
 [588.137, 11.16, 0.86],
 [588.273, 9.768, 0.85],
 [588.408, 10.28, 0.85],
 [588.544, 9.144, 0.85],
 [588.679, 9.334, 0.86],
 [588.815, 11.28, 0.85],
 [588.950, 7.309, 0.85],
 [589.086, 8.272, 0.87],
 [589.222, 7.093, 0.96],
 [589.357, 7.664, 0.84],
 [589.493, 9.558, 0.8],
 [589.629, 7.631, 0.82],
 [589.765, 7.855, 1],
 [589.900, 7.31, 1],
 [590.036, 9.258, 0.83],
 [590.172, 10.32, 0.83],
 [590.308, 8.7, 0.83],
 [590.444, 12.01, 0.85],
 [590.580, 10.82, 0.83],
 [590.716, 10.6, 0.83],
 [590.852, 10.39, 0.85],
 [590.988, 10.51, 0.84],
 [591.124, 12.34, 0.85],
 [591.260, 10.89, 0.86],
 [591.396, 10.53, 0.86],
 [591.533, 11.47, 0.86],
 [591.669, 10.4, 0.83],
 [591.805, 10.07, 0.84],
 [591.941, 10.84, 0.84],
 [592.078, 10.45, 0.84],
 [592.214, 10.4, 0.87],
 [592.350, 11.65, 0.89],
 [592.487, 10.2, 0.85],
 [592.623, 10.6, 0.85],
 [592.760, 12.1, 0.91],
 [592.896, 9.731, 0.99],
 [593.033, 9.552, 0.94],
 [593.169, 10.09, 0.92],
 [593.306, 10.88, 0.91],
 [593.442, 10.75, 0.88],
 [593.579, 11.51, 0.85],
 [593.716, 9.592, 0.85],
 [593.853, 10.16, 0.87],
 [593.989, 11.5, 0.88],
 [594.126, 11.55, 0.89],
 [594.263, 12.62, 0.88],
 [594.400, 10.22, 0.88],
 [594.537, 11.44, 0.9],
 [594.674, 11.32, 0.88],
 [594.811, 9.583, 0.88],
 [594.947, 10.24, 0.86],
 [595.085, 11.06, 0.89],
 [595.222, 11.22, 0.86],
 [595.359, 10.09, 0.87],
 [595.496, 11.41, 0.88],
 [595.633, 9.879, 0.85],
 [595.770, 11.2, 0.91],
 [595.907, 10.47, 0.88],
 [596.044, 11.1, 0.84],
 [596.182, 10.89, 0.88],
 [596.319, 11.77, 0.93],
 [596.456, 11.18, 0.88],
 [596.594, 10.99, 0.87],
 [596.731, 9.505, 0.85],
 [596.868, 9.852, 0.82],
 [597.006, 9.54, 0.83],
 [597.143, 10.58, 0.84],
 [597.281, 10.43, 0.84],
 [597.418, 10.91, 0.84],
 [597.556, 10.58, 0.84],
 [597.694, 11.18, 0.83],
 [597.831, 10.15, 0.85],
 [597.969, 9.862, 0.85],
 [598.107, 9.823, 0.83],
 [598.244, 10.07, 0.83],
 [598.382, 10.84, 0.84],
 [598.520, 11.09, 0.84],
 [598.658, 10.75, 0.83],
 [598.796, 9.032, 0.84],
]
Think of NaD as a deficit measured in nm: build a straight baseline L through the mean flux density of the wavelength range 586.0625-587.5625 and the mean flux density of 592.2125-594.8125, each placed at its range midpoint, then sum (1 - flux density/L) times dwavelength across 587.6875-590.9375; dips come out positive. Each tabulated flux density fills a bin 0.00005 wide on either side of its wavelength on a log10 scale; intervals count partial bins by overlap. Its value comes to 0.46 nm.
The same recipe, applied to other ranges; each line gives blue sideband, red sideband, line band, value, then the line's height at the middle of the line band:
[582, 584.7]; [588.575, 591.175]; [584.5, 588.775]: -0.23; 10.5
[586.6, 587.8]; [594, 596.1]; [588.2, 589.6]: 0.29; 11.3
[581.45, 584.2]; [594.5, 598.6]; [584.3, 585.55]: 0.04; 11.4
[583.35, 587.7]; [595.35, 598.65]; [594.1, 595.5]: -0.03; 10.7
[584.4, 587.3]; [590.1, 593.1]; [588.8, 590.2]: 0.32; 10.8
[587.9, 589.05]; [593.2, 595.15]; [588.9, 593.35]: 0.20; 10.4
